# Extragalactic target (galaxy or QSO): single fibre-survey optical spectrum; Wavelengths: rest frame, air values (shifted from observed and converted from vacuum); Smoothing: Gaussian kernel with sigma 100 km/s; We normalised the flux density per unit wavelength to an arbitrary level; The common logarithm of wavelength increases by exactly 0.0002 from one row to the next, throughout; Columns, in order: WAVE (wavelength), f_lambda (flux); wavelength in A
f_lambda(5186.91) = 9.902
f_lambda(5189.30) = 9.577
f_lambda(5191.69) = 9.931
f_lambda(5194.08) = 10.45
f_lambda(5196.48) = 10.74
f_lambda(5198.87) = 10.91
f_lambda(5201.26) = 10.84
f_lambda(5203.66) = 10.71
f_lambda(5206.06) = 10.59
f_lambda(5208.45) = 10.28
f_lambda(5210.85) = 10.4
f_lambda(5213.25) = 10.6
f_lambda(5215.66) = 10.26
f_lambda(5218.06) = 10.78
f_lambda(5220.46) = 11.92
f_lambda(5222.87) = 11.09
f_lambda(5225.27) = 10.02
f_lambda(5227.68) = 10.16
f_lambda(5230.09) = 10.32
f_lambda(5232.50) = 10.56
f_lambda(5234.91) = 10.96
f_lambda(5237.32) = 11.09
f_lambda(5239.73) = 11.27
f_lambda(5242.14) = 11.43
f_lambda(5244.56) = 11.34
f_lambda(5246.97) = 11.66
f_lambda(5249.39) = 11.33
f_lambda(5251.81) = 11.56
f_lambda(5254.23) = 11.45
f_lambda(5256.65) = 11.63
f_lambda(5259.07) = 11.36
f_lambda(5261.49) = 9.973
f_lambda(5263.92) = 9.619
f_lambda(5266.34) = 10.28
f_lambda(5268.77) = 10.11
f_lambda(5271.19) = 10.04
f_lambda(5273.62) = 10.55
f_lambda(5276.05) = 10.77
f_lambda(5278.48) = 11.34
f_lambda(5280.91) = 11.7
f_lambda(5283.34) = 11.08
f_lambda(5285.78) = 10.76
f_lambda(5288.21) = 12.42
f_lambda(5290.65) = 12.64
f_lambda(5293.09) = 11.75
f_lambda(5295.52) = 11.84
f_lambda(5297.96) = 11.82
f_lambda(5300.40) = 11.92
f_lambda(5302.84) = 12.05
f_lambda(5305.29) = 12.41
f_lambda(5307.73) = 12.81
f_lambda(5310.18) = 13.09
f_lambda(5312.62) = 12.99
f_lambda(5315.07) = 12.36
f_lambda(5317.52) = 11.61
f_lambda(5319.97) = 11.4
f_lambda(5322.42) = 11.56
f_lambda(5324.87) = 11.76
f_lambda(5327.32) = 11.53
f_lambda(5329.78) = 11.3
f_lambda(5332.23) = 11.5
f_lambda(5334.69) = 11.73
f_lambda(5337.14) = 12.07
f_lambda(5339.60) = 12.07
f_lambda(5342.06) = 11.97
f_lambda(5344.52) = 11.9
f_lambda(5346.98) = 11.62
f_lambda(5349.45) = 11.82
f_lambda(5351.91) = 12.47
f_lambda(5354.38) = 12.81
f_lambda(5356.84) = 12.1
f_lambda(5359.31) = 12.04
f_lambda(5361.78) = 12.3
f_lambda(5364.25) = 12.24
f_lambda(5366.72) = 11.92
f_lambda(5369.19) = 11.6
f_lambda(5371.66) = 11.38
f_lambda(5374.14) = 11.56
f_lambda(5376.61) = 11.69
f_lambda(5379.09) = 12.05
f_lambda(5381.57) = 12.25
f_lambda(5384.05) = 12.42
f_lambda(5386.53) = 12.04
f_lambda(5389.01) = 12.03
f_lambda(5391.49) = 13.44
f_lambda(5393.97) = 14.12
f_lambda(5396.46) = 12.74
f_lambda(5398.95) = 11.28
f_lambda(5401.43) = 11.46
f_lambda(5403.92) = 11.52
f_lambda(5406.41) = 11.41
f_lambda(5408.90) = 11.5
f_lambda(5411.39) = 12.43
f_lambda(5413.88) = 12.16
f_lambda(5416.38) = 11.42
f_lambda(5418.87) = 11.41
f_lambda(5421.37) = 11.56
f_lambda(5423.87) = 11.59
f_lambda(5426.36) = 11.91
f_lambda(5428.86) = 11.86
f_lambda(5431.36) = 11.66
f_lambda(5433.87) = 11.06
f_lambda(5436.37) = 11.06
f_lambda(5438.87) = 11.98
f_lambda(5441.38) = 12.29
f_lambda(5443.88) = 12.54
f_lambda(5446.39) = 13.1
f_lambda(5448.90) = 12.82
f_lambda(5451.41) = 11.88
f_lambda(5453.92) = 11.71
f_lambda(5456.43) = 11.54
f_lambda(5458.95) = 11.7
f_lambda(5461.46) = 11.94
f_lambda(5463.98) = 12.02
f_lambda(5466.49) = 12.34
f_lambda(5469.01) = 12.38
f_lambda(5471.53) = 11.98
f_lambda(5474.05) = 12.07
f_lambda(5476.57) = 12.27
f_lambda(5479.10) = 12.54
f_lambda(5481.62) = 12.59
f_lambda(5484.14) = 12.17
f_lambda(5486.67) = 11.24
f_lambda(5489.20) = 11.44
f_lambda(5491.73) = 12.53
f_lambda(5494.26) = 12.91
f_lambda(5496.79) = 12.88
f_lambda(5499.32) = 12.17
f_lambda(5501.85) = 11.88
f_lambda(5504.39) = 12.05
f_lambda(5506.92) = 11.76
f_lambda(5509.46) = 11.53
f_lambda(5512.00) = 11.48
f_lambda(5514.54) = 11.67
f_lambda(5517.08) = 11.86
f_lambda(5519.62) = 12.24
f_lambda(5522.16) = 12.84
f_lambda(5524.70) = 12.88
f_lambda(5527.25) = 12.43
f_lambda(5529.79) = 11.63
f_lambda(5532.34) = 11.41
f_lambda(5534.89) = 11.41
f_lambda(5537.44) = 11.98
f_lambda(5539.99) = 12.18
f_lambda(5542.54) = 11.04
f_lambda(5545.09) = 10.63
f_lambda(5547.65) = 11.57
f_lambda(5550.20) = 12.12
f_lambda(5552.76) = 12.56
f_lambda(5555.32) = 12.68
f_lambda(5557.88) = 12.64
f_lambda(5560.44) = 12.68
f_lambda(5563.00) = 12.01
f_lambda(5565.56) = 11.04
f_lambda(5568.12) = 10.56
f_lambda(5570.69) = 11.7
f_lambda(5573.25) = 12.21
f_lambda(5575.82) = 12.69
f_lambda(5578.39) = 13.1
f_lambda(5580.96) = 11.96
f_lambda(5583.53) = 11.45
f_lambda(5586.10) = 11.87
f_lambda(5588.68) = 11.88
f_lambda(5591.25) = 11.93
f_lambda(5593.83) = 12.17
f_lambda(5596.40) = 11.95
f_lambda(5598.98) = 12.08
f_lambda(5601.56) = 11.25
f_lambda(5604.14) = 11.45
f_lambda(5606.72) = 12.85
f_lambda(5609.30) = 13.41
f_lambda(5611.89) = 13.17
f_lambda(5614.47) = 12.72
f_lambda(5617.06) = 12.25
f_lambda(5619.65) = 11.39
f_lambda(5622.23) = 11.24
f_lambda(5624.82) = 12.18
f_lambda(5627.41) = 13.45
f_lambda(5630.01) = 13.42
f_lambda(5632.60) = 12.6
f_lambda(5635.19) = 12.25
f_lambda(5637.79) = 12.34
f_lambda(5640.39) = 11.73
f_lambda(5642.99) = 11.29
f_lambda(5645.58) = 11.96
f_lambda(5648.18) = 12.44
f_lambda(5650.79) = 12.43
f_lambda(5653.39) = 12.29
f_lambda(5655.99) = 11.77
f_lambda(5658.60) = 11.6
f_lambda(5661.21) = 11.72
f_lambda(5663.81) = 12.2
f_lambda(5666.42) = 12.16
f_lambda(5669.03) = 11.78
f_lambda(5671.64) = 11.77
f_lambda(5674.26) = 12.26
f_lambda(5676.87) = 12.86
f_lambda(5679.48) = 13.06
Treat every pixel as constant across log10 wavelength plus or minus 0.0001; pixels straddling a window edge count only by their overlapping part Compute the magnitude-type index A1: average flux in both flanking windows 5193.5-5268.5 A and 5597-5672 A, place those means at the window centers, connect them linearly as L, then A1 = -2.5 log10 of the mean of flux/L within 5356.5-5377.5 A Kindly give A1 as -0.06 mag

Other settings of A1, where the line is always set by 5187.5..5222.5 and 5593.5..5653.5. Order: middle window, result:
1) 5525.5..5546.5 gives 0.03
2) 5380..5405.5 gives -0.09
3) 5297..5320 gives -0.12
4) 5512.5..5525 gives -0.03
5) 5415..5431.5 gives -0.02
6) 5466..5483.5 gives -0.06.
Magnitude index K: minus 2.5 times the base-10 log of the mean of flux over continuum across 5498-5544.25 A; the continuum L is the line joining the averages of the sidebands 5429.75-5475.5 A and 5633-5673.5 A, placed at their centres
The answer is 0.01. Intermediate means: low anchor 12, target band 11.9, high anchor 12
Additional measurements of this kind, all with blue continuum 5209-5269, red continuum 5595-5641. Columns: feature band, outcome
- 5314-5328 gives -0.051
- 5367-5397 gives -0.078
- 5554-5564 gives -0.037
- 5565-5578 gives 0.034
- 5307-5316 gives -0.154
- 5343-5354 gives -0.069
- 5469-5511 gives -0.027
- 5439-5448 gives -0.082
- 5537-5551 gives 0.045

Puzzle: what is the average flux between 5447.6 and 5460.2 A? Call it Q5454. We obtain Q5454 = 11.9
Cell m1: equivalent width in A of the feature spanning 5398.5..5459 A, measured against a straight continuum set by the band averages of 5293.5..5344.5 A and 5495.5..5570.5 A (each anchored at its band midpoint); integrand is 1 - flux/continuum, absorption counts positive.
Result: 0.8 A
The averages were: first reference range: 12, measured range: 11.8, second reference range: 11.9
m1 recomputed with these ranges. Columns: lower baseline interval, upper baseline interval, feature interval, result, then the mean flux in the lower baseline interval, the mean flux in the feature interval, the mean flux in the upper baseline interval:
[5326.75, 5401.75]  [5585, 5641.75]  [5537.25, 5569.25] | 1.0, 12.1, 11.8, 12.3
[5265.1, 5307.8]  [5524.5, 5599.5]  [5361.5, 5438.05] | -1.8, 11.4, 11.9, 11.9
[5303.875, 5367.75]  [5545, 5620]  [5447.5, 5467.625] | 0.1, 12.1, 12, 12.1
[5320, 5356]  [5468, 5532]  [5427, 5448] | 0.1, 11.9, 12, 12.1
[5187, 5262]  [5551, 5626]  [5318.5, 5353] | -1.7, 10.8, 11.8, 12.1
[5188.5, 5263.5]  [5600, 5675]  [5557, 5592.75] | 0.0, 10.8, 12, 12.2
